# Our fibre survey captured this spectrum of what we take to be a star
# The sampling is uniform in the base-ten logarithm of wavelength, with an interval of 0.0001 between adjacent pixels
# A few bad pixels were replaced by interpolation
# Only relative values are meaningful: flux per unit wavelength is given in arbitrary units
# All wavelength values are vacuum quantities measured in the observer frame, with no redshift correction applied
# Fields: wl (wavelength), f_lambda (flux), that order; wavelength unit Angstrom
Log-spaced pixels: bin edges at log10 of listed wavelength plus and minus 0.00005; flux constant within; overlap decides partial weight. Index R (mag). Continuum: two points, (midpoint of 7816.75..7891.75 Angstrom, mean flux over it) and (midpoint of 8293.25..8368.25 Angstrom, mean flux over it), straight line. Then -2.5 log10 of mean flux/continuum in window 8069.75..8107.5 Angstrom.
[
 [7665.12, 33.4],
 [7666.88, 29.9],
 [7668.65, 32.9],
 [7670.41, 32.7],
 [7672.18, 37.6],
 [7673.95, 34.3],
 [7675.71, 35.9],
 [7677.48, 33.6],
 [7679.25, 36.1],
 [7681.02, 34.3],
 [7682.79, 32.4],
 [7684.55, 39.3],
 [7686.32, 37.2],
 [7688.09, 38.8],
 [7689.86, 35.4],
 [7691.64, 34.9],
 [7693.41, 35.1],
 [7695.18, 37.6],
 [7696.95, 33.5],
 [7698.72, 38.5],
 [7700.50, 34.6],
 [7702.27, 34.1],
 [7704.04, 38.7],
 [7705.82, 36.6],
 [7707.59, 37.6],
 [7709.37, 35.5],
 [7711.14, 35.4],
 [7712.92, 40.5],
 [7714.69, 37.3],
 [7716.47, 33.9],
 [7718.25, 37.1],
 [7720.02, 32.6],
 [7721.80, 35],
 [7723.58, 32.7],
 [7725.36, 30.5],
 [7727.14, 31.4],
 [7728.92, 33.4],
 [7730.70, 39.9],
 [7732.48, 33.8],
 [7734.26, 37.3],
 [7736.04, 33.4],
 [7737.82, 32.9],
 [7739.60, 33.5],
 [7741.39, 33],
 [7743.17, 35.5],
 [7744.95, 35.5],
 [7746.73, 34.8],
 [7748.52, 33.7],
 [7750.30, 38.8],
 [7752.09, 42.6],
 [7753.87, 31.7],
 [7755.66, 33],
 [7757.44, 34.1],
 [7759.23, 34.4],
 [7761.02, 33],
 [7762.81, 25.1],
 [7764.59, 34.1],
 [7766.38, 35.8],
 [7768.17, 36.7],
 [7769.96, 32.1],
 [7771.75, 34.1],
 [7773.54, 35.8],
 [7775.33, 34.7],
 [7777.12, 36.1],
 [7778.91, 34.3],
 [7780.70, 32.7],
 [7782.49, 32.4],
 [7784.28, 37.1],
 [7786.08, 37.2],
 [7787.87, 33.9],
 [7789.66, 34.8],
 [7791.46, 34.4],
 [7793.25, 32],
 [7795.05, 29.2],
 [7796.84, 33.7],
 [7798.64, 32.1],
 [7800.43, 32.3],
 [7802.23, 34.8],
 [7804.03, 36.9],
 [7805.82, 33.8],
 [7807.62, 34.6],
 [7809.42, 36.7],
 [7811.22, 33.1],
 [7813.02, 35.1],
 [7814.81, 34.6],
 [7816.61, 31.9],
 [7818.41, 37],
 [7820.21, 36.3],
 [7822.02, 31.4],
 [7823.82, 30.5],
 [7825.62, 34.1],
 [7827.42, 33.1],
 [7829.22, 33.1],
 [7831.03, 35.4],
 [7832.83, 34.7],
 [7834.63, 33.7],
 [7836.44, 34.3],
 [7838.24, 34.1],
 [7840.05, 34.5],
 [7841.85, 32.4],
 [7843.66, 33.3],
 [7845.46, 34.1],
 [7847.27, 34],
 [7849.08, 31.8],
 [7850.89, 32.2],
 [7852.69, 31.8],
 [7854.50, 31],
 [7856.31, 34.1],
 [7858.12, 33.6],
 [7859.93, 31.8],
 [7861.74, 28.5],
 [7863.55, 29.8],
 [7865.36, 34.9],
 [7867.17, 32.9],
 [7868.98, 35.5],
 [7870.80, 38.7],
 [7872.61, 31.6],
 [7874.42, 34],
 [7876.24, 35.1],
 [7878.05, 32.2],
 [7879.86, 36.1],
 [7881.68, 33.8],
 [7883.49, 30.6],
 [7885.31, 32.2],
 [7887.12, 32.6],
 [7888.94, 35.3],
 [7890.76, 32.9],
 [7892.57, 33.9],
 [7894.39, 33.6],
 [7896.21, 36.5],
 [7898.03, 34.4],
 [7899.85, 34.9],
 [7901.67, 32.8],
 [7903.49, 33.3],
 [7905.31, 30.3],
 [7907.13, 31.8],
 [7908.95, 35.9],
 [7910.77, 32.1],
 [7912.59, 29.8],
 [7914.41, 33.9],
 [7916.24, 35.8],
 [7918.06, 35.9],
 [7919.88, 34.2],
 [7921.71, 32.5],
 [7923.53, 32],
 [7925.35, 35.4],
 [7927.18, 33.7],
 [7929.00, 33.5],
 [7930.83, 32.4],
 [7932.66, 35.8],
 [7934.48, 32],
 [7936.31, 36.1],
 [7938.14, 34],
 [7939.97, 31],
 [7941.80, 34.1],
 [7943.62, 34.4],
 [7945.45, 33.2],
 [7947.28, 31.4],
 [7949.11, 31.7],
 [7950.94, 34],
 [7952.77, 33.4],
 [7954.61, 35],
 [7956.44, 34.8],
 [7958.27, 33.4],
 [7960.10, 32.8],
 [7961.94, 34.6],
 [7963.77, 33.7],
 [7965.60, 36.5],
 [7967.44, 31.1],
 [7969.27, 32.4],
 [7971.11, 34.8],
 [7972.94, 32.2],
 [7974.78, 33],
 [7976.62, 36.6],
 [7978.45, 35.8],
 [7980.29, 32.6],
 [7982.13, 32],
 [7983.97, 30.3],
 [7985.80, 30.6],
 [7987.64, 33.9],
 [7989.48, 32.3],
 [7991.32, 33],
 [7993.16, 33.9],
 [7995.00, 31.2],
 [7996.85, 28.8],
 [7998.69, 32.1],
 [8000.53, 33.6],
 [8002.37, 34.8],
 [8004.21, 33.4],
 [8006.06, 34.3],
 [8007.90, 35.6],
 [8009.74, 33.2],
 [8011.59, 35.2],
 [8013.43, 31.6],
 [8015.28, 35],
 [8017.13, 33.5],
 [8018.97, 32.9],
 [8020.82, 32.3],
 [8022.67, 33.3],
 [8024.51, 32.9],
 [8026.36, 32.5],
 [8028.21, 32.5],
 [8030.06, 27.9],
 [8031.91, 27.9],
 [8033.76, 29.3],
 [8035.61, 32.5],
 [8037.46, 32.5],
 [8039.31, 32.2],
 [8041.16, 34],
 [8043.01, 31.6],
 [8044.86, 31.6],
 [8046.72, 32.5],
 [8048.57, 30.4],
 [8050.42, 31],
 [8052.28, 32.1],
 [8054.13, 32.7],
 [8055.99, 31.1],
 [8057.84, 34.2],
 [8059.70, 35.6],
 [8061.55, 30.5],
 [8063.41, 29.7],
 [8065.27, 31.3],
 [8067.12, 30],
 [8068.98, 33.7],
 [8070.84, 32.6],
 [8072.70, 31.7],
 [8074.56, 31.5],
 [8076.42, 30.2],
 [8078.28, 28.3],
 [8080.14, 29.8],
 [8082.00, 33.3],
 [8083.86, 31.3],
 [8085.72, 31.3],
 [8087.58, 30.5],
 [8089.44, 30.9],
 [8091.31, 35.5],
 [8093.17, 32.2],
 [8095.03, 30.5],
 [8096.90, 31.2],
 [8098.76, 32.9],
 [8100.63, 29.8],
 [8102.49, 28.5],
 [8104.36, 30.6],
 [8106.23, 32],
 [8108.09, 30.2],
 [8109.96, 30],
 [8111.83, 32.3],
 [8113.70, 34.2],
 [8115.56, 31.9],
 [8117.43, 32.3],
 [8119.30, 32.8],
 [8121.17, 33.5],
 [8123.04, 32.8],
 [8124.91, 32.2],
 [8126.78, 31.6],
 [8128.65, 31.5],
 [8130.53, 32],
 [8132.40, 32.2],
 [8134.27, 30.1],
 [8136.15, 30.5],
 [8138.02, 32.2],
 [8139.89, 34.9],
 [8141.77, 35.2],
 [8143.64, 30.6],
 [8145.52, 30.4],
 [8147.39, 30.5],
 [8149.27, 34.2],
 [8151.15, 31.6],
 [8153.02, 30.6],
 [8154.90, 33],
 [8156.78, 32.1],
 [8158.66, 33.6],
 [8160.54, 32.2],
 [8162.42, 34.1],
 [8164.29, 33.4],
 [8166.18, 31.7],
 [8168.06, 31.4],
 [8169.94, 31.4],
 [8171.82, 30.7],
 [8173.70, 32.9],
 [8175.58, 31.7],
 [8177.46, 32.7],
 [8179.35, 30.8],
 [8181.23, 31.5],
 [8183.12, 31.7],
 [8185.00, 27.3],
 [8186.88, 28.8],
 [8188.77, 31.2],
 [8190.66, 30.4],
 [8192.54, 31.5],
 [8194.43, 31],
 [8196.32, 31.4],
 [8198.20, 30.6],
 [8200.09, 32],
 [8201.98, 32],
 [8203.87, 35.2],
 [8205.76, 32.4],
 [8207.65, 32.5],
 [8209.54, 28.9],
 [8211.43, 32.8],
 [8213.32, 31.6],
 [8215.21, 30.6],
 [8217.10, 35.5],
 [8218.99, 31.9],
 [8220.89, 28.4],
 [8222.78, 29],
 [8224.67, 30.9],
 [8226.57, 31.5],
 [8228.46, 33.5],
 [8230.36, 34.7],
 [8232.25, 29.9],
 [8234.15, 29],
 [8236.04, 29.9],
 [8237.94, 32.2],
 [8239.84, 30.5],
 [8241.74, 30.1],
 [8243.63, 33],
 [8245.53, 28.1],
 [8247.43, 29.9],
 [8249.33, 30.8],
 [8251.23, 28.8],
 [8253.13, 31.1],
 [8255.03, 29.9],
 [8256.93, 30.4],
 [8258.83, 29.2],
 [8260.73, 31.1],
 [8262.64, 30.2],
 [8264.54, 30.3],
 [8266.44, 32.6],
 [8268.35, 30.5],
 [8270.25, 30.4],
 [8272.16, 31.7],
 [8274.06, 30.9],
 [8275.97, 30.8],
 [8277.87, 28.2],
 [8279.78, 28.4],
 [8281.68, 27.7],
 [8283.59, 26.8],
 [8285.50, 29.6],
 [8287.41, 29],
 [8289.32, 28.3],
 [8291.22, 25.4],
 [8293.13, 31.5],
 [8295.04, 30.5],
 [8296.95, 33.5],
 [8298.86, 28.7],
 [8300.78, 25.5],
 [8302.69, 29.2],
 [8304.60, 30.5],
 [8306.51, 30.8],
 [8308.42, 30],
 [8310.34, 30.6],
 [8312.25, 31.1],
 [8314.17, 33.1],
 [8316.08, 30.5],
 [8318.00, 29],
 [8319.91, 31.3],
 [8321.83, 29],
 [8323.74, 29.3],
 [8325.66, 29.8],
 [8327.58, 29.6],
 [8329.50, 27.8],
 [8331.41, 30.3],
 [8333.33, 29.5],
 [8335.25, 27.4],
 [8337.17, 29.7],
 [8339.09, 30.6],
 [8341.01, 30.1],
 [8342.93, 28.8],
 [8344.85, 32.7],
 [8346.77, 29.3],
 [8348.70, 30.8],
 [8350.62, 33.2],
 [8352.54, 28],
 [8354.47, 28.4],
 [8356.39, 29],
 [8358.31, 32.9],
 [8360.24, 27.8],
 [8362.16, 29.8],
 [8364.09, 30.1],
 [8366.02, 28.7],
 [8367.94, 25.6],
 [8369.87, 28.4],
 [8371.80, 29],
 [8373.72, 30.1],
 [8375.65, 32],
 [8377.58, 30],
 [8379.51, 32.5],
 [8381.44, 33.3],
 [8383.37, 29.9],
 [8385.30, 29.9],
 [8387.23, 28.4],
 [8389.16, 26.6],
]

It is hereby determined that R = 0.01 mag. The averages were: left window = 33.4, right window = 29.9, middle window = 31.2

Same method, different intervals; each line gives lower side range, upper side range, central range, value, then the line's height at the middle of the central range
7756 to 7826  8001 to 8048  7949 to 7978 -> -0.03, 32.9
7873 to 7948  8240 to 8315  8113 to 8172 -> -0.03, 31.3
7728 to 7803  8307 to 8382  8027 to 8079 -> 0.02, 32.1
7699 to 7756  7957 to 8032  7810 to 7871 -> 0.03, 34.3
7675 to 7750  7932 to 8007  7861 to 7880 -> 0.02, 34.1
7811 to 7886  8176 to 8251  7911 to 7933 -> -0.02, 33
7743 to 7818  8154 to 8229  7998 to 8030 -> -0.02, 32.8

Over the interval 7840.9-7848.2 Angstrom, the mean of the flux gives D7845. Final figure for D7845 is 33.5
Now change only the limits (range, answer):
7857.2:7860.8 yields 32.7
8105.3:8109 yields 31.2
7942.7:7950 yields 32.7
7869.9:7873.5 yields 35.2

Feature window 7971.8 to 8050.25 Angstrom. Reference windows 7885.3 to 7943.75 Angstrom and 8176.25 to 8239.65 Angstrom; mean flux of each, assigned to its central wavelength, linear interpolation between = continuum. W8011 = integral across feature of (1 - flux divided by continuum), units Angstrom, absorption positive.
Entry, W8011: 0.8 Angstrom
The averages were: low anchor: 33.6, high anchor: 31.3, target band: 32.5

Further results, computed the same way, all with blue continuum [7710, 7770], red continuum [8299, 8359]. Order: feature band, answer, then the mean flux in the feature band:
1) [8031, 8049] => 0.40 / 31.5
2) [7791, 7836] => 0.29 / 33.8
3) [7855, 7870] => 0.43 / 32.6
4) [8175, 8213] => -0.43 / 31.3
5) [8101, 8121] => 0.08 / 31.5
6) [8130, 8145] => -0.36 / 32.2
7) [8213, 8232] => -0.59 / 31.7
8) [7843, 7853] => 0.24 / 32.9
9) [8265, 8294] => 0.80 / 29.5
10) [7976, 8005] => -0.15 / 32.8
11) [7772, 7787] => -0.32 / 35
